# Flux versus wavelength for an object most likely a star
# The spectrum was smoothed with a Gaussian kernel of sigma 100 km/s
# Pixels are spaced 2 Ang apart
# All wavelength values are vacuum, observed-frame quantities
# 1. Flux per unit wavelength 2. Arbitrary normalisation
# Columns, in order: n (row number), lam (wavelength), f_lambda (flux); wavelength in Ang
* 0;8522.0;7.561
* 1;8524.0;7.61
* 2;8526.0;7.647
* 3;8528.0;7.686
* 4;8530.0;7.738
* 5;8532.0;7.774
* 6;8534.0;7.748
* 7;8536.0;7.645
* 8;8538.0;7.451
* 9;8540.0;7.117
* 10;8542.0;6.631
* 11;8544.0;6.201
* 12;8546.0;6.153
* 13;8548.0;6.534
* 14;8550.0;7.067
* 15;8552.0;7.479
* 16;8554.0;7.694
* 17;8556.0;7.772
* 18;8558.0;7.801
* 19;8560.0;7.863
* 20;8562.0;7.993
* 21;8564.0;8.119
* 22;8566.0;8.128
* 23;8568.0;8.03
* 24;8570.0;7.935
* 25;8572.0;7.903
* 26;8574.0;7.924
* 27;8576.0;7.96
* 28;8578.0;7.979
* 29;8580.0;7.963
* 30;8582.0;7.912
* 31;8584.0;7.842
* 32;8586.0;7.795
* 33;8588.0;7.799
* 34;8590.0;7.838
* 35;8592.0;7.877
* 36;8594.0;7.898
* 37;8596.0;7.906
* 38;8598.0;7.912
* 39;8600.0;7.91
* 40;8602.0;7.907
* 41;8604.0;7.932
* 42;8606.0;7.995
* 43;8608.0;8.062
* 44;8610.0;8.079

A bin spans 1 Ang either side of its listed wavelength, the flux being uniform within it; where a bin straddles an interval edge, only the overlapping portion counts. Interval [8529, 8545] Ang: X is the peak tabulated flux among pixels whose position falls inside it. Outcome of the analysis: 7.774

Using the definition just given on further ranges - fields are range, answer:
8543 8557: 7.772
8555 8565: 8.119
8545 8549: 6.534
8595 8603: 7.912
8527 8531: 7.738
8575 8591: 7.979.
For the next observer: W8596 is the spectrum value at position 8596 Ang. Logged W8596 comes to 7.906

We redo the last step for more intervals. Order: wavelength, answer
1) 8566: 8.128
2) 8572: 7.903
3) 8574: 7.924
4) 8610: 8.079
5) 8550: 7.067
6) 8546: 6.153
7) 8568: 8.03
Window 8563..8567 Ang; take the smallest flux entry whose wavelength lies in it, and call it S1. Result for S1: 8.119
